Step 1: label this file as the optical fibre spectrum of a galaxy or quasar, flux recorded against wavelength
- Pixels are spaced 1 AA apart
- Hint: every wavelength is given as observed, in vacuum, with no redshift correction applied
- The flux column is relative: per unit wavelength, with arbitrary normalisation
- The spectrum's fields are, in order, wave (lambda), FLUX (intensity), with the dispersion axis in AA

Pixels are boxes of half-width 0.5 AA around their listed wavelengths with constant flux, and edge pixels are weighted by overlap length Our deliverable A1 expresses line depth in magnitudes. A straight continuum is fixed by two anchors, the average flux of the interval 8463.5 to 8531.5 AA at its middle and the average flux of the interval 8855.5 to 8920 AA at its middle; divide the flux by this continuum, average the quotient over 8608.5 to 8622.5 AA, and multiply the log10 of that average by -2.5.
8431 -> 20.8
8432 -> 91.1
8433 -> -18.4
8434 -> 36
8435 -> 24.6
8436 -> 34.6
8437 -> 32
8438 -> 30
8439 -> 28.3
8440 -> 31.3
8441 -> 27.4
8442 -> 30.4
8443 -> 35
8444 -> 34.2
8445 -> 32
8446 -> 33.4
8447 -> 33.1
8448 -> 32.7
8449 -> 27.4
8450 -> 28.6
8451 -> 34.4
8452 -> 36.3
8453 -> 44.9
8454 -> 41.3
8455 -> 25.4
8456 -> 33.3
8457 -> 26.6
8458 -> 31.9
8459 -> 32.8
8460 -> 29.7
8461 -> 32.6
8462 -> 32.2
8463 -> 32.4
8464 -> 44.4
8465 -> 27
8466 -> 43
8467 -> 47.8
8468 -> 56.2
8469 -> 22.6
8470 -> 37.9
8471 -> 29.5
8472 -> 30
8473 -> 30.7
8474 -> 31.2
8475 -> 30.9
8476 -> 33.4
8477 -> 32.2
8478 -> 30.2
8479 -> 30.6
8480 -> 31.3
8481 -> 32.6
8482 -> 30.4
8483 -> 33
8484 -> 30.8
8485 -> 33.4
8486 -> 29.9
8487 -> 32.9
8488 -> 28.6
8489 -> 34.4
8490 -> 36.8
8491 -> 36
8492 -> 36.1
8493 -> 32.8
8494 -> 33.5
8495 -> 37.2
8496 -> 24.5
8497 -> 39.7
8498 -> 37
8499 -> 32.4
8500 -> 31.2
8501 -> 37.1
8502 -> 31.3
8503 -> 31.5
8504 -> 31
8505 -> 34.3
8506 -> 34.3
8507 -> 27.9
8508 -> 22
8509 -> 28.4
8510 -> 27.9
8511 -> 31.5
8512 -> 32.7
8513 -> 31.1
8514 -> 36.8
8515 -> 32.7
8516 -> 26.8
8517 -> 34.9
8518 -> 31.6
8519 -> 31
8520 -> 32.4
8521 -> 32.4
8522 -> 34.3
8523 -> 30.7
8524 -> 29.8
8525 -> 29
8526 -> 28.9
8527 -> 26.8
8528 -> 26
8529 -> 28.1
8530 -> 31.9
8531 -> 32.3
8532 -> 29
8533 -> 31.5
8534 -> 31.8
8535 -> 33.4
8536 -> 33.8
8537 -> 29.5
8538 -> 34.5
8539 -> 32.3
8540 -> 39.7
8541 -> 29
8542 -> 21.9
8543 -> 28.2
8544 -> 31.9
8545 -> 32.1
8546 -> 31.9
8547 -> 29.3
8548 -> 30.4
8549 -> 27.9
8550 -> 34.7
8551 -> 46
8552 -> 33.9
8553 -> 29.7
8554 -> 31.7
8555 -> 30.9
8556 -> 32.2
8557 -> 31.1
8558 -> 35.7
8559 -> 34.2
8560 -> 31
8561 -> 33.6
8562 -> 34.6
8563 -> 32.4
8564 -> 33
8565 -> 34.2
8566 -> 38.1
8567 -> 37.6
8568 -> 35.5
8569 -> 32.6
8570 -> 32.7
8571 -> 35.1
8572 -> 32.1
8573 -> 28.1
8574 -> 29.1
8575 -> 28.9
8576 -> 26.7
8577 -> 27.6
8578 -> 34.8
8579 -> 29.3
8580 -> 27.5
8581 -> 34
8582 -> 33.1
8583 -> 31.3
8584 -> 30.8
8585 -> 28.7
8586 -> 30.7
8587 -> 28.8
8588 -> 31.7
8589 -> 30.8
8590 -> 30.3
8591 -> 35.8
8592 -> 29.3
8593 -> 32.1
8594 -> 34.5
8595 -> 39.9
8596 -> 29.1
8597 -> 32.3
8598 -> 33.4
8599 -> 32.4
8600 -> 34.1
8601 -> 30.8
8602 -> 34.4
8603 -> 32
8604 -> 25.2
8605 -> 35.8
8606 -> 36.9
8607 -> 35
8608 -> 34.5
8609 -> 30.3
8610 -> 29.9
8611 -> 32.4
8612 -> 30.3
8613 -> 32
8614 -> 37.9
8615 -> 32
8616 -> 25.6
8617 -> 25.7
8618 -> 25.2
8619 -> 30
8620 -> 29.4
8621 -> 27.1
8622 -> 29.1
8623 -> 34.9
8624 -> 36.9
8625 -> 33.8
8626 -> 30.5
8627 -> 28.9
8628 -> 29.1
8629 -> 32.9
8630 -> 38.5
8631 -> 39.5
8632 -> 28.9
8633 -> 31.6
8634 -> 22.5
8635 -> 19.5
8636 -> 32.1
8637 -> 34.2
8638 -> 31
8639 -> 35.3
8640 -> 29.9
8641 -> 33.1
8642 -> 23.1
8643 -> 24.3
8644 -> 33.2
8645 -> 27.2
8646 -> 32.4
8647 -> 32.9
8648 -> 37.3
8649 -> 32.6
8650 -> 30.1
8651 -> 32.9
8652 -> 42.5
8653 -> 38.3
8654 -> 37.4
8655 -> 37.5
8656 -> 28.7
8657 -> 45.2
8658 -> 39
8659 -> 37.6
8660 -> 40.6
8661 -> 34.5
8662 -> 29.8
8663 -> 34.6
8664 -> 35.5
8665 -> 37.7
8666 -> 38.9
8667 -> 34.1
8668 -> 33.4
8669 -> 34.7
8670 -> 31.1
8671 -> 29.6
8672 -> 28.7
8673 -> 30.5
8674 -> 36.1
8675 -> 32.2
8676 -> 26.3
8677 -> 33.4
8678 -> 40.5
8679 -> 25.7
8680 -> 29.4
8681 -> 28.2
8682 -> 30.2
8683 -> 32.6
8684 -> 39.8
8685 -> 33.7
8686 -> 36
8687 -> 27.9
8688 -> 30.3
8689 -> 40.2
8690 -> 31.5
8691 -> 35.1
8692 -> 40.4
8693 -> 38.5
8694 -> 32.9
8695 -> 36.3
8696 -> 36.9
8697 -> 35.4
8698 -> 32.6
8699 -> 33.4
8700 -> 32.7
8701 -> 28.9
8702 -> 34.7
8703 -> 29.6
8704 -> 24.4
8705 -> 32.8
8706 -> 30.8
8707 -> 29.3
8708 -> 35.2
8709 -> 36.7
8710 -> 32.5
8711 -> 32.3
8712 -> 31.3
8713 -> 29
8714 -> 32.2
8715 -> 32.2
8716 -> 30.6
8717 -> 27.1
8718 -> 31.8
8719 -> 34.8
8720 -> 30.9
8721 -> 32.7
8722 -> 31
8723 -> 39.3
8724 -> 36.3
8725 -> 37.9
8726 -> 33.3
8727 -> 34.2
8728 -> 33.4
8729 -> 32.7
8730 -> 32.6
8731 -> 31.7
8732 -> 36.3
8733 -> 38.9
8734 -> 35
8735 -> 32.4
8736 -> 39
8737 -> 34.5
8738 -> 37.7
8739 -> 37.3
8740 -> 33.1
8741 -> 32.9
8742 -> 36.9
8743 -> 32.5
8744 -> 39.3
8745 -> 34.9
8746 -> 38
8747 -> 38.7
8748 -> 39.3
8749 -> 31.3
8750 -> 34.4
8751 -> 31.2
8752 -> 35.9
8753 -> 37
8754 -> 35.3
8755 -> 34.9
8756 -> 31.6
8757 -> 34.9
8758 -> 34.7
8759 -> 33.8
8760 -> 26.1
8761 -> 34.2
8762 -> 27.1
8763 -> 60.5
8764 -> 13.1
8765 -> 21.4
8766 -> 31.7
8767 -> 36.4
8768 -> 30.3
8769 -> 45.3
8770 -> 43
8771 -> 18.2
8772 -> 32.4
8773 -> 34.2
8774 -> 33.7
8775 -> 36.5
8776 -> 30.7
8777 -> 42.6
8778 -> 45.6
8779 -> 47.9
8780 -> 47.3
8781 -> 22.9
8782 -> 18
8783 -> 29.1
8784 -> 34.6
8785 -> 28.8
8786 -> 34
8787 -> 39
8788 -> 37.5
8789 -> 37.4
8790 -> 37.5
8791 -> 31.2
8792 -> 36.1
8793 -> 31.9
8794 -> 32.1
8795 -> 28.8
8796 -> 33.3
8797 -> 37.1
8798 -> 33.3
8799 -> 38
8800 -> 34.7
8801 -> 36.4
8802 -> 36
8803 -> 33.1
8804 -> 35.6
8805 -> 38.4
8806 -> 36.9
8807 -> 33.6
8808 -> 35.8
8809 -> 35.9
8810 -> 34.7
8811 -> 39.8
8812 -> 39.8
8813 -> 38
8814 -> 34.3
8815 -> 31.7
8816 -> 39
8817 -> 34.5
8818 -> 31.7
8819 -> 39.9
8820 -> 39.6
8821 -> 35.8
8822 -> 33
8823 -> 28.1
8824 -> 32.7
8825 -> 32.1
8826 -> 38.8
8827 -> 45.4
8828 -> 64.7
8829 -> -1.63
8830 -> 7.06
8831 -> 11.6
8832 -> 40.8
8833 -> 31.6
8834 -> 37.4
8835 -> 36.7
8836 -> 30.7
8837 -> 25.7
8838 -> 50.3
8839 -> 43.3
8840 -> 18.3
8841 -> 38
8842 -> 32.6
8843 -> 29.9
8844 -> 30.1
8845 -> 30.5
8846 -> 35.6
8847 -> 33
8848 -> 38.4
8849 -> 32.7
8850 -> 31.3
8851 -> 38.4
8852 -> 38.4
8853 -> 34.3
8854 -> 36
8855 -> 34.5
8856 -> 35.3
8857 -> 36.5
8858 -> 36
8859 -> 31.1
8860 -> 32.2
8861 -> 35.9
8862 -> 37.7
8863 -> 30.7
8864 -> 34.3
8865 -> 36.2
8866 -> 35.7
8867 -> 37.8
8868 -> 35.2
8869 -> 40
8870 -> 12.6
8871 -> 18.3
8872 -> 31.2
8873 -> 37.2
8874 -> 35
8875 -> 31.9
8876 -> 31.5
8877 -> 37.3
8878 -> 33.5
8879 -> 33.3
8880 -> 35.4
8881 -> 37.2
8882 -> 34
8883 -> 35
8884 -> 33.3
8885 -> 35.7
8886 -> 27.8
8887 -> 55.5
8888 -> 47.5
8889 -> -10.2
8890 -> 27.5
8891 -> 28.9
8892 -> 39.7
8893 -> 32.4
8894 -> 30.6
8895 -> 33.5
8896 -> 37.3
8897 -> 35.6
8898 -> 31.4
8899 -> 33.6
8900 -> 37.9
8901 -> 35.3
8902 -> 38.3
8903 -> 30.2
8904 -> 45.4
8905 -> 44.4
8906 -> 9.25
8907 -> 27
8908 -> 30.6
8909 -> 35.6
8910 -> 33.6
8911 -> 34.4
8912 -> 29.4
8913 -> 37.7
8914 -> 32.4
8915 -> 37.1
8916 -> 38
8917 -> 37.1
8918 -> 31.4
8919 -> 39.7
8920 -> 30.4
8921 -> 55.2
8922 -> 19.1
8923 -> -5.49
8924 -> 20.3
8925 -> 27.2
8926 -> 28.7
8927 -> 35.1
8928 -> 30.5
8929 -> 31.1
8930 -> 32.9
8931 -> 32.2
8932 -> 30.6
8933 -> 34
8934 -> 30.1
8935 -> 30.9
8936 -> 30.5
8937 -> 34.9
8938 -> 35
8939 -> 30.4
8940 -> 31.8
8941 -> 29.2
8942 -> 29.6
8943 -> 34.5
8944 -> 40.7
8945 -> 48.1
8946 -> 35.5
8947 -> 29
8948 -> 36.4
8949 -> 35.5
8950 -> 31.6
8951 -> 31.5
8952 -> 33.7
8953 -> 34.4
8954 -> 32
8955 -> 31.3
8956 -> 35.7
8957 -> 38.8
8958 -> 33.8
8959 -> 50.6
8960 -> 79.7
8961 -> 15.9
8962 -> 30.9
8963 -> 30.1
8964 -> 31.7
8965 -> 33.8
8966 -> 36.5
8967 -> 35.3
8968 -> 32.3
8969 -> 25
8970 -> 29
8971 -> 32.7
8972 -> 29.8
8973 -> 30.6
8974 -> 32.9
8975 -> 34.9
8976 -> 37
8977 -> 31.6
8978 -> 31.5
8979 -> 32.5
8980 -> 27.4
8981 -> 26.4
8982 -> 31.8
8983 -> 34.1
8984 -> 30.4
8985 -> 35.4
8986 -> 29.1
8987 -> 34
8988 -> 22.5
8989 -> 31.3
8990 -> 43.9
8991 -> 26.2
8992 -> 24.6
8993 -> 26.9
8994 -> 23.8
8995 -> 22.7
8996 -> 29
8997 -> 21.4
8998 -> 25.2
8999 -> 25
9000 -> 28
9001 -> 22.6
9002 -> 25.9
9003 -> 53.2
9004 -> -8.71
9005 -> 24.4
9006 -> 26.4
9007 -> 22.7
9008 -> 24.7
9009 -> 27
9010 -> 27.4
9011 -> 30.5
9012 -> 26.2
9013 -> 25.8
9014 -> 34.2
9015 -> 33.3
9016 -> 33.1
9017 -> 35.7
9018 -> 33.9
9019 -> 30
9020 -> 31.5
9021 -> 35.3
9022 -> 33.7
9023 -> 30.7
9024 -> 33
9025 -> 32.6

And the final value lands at 0.104 mag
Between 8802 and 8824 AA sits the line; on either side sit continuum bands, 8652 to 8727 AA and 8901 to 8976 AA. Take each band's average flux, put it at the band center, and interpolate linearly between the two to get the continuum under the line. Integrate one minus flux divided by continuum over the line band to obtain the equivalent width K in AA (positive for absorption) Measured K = -1.5 AA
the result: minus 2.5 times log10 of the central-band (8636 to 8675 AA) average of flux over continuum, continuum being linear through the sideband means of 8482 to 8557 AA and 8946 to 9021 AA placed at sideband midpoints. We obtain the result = -0.07 mag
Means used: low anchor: 31.8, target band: 33.8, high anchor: 31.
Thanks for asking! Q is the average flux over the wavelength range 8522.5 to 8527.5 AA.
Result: 29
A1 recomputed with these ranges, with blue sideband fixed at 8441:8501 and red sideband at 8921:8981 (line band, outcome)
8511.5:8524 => 0.04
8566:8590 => 0.06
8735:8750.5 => -0.09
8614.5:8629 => 0.11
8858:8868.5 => -0.07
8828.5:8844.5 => 0.14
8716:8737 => -0.03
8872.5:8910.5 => -0.02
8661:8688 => 0.01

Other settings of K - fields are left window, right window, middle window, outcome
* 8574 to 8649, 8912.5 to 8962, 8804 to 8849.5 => -1.6 AA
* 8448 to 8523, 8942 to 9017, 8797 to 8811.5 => -1.8 AA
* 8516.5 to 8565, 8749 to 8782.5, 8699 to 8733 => 0.9 AA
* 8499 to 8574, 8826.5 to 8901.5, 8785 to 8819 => -2.5 AA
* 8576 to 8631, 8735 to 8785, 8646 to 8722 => -0.9 AA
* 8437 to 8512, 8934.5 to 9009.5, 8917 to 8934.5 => 1.0 AA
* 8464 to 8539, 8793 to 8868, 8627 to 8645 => 1.5 AA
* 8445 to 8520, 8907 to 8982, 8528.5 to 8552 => 0.8 AA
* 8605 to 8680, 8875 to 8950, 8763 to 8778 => -0.4 AA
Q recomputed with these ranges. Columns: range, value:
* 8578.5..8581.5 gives 30.3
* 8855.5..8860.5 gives 34.2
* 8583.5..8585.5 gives 29.8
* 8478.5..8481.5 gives 31.5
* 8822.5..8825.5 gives 31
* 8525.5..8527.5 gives 27.9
